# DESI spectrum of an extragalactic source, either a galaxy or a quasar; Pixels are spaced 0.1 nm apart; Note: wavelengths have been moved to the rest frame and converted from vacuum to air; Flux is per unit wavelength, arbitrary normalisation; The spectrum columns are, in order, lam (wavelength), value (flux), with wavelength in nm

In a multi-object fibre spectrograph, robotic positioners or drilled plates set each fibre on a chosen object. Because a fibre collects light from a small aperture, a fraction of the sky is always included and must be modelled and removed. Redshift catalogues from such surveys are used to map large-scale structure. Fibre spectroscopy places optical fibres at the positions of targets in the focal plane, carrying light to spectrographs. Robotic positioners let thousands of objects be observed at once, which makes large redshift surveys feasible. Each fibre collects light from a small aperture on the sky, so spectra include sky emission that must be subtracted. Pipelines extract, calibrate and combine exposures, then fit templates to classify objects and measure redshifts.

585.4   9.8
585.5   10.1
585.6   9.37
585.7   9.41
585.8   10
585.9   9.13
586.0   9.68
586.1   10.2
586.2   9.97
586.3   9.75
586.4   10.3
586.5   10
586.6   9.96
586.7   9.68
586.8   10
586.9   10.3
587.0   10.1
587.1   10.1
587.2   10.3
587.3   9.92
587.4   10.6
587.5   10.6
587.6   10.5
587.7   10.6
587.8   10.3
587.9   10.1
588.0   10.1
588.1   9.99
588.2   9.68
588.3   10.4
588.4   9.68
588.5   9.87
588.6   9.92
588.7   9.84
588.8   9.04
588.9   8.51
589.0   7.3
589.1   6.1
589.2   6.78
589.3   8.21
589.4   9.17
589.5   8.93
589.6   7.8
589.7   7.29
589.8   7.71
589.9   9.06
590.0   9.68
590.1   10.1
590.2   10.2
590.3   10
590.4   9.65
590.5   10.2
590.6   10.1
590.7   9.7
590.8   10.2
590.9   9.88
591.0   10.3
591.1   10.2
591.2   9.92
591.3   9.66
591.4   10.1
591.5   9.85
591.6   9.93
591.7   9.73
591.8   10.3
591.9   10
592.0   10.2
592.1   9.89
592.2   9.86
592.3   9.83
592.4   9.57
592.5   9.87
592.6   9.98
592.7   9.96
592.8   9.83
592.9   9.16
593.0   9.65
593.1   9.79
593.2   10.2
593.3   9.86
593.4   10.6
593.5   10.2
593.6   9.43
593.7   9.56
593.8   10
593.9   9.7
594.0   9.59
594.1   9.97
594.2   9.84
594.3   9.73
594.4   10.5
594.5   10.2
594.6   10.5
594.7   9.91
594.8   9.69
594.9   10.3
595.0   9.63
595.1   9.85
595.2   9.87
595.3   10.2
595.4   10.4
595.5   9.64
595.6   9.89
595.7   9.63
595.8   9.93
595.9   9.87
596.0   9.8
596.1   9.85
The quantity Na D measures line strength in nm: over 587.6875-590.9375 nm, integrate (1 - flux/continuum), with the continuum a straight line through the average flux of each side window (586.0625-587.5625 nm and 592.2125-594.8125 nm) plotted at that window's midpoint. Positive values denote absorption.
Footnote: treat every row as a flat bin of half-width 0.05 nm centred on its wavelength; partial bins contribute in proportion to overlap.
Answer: 0.25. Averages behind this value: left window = 10.1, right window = 9.89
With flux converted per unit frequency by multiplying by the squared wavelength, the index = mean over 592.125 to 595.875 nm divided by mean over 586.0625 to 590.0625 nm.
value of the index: 1.07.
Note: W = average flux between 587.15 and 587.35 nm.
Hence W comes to 10.1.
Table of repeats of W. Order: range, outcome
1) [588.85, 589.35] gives 7.38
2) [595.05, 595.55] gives 9.99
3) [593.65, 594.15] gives 9.76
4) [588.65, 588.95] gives 9.13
